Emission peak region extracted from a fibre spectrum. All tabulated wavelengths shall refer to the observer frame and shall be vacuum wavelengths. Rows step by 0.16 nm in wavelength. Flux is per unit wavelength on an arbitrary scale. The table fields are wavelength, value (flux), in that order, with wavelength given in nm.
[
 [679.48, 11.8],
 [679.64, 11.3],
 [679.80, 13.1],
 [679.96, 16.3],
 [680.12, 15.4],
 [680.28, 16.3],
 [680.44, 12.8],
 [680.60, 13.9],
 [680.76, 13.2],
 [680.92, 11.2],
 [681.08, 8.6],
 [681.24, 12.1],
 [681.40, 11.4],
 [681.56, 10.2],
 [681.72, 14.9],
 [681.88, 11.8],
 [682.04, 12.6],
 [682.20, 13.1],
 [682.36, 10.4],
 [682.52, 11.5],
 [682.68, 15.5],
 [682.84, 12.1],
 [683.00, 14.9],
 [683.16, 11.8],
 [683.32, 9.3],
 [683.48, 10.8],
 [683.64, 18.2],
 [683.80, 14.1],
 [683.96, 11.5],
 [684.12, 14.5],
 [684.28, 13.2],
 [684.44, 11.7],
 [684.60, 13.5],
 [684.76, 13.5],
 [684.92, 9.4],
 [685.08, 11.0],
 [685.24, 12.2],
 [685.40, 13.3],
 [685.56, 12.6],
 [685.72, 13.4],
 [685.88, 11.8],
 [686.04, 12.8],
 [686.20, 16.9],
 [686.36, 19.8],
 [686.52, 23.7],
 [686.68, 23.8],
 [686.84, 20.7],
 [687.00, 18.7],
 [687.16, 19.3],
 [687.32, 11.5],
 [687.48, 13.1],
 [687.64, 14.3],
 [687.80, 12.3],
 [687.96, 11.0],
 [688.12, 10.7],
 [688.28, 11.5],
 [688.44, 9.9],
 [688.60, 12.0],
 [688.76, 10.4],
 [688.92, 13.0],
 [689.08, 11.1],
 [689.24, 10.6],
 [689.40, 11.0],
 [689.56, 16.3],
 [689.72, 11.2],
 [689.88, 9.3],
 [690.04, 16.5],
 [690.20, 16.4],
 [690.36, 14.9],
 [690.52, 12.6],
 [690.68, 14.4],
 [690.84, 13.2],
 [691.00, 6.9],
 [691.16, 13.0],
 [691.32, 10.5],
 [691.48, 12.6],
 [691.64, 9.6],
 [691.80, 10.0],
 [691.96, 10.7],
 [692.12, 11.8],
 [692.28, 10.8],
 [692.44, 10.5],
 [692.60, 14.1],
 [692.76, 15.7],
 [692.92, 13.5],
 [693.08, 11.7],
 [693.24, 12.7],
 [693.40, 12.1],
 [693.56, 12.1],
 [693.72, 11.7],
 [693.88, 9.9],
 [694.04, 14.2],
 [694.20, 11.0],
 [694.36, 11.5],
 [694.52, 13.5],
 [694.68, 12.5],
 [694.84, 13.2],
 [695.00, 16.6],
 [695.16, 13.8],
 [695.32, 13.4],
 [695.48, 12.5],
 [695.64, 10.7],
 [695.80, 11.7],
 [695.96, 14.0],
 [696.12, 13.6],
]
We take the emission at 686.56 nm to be [O III]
